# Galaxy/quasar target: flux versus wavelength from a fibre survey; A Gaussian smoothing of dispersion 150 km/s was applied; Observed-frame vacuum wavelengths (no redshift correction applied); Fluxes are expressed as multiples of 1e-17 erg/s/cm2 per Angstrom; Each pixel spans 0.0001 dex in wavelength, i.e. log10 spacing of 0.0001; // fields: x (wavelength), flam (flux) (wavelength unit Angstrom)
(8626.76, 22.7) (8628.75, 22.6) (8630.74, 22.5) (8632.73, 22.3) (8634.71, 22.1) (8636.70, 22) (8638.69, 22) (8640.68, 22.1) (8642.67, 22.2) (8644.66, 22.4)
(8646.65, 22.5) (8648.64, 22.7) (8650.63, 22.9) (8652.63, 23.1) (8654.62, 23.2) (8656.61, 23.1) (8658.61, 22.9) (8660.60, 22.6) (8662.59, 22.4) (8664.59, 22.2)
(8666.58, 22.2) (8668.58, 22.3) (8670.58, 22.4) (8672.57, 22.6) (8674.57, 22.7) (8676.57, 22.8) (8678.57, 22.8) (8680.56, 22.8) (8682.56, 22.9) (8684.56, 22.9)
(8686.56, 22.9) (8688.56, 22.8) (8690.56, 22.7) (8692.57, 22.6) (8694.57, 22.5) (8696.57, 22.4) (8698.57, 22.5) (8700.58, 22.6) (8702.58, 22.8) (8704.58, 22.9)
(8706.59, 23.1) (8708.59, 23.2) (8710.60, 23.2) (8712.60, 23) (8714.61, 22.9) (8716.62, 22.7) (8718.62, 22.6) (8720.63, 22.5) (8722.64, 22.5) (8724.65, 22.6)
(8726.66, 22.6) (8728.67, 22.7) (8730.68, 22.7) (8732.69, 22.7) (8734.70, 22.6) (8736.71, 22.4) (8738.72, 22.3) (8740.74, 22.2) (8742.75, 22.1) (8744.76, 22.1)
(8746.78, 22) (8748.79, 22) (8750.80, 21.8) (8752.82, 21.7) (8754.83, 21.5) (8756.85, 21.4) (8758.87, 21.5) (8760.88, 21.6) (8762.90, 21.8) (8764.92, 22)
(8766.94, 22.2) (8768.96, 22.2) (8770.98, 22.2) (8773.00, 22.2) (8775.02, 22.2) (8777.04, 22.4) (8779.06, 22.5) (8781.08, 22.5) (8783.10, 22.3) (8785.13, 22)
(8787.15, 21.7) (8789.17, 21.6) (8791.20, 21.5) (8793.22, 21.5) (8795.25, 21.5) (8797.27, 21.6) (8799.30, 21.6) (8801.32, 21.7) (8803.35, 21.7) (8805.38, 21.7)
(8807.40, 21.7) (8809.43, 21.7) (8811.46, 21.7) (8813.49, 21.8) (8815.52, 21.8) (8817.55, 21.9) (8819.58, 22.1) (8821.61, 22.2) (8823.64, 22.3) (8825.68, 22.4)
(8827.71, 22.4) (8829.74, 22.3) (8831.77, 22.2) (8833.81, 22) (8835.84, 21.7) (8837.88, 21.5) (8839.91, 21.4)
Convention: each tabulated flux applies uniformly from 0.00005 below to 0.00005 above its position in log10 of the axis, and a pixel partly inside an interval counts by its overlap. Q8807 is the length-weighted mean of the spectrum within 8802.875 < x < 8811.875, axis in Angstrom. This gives 21.7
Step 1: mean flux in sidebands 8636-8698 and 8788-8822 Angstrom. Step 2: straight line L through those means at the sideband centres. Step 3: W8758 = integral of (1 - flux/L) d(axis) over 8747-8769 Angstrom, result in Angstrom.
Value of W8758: 0.2 Angstrom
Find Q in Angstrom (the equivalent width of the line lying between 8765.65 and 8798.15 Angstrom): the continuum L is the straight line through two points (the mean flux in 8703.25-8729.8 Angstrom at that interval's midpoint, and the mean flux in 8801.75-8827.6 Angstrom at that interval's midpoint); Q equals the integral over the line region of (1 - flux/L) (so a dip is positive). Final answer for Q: 0.31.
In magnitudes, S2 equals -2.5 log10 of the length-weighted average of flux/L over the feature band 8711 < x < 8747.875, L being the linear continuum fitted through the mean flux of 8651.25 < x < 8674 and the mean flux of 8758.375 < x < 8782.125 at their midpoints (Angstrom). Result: -0.01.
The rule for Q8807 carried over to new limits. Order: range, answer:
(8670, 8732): 22.7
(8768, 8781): 22.3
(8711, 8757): 22.4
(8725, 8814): 22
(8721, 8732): 22.6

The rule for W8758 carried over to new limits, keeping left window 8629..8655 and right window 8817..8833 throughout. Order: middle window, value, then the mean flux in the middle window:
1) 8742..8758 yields 0.36 Angstrom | 21.8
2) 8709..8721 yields -0.26 Angstrom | 22.9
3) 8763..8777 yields 0.08 Angstrom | 22.2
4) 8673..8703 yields -0.43 Angstrom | 22.7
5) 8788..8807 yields 0.56 Angstrom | 21.6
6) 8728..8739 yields -0.12 Angstrom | 22.6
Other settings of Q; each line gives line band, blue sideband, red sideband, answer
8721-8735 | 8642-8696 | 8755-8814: -0.2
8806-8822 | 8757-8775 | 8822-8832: 0.3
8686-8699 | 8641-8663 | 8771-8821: -0.1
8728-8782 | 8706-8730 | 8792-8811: 0.4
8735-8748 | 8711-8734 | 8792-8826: 0.2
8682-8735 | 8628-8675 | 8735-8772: -1.3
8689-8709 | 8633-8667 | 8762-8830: -0.3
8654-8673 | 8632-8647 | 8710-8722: -0.2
